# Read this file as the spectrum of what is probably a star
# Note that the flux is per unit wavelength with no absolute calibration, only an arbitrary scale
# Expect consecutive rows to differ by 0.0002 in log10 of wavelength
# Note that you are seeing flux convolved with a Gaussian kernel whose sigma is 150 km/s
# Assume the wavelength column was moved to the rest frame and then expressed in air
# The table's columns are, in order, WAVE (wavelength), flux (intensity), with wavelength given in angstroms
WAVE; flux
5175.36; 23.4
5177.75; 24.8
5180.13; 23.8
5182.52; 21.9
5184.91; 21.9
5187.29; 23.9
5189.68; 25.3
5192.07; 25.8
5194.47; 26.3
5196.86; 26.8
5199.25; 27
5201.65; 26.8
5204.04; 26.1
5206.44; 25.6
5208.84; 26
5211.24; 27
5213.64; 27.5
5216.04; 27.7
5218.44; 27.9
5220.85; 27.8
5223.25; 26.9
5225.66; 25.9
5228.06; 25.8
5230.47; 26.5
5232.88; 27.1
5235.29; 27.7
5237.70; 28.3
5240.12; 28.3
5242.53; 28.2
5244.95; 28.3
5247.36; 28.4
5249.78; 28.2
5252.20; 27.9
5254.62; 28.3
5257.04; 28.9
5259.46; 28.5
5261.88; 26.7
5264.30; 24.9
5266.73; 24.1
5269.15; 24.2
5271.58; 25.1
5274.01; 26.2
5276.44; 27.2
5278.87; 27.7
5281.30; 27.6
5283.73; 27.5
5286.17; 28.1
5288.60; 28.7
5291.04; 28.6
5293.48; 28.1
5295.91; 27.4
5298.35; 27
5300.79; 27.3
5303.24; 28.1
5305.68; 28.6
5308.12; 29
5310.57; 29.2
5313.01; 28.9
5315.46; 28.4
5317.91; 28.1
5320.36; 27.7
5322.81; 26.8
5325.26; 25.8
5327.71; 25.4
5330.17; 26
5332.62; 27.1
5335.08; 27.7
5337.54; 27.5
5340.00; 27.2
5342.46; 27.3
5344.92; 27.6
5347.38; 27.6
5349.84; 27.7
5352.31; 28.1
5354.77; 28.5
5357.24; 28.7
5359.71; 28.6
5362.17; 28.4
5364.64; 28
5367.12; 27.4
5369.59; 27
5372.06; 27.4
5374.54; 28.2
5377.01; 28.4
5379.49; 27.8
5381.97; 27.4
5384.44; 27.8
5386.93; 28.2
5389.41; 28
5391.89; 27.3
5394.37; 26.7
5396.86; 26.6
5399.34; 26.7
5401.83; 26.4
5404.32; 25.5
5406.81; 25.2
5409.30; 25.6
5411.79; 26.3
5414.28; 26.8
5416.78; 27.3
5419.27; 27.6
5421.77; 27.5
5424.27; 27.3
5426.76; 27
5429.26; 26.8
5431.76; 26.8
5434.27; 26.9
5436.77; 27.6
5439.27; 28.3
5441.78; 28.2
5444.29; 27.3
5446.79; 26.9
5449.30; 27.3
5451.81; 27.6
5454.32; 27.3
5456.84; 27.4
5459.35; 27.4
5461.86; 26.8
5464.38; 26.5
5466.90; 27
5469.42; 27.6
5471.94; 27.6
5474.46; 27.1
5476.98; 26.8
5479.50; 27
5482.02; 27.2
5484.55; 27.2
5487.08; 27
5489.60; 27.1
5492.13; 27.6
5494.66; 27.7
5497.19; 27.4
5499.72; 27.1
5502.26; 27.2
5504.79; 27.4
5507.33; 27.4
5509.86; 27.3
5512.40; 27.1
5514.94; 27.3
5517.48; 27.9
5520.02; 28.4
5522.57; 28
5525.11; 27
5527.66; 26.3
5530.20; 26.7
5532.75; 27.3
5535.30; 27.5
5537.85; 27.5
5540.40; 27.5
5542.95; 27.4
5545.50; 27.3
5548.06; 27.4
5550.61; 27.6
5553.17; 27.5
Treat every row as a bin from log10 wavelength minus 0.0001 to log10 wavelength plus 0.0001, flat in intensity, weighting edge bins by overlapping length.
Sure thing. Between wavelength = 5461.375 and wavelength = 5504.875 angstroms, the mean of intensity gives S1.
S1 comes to 27.2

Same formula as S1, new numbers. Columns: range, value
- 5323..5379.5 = 27.5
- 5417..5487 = 27.3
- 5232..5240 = 27.8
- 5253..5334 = 27.3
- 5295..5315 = 28.2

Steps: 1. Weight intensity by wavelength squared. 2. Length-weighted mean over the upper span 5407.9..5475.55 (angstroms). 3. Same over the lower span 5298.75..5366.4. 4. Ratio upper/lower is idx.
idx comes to 1.0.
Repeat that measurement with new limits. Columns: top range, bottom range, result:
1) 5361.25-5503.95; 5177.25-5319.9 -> 1.08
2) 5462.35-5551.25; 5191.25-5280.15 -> 1.12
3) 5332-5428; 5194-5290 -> 1.06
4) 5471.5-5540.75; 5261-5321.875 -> 1.08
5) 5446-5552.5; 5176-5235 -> 1.17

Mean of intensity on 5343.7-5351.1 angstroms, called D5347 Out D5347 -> 27.6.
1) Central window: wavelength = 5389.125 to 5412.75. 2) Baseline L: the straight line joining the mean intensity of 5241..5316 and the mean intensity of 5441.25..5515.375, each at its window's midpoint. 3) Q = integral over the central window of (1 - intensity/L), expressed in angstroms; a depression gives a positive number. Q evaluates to 0.9 angstroms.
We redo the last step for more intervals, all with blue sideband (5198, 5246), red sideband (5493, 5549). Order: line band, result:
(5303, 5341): -0.5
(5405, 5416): 0.5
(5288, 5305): -0.4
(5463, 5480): 0.1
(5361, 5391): -0.6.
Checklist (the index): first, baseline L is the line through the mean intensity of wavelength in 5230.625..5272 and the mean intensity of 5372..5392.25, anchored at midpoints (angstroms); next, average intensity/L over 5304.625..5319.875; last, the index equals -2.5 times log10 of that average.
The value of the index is -0.043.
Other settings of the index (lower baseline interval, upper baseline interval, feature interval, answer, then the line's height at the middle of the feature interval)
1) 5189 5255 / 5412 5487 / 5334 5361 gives -0.03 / 27.2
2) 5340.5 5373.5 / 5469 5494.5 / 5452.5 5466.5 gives 0.01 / 27.3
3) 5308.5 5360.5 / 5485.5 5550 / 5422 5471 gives 0.01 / 27.5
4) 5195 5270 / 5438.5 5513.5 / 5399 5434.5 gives 0.02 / 27.2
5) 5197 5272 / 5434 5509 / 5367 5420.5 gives 0.01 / 27.2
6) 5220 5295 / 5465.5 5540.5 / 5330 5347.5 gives 0.00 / 27.3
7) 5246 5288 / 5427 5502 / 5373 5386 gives -0.03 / 27.2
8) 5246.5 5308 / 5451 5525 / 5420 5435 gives 0.01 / 27.3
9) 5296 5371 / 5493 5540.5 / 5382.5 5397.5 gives 0.00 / 27.6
